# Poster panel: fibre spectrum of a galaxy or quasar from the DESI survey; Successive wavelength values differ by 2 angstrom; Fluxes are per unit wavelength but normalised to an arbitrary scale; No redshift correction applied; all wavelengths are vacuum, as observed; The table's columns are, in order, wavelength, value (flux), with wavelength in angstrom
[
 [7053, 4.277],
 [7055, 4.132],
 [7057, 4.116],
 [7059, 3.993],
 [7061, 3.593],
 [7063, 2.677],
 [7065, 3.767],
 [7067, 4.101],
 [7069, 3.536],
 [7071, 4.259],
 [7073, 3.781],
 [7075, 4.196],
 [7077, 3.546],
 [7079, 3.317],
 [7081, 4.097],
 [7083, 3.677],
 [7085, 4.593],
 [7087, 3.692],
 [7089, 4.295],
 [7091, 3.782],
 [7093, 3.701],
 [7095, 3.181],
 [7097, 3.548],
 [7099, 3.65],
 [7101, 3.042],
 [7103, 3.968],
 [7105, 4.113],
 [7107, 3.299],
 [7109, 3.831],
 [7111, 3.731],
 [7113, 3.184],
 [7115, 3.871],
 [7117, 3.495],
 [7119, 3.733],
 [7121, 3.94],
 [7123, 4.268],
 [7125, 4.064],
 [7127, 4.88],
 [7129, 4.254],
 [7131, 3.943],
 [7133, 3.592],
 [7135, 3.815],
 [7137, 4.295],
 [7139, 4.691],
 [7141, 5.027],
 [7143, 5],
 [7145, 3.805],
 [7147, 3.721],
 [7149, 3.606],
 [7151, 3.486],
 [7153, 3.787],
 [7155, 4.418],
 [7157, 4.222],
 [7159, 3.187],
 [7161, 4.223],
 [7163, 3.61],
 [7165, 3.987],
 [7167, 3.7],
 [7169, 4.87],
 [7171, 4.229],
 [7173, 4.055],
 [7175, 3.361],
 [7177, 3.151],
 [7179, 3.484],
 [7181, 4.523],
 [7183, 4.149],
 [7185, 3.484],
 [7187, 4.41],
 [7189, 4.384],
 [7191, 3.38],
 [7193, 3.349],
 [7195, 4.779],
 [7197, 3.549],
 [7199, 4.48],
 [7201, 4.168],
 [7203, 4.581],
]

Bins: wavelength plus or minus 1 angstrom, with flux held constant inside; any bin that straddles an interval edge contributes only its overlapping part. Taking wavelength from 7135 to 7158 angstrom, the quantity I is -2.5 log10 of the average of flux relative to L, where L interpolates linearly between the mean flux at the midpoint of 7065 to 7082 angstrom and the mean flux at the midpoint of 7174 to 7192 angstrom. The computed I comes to -0.09 mag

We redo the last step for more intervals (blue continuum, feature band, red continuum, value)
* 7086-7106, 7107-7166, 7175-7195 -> -0.06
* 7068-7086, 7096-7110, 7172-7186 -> 0.06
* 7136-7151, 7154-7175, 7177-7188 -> 0.02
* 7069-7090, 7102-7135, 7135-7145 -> 0.12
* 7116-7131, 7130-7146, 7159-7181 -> -0.07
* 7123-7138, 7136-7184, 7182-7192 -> 0.01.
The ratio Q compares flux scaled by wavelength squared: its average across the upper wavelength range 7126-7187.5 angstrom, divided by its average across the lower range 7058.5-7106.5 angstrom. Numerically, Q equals 1.1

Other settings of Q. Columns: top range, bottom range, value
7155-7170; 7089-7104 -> 1.13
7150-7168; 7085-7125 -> 1.05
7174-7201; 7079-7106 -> 1.06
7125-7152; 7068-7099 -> 1.11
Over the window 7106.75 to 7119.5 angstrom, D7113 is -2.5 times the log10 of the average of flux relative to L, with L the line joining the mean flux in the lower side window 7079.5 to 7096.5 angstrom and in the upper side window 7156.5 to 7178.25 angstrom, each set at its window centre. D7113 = 0.073 mag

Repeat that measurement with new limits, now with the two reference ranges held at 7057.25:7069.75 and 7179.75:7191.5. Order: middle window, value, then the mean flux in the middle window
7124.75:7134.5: -0.071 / 4.14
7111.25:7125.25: 0.017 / 3.78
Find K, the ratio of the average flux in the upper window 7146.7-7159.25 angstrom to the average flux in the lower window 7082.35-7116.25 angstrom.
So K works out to 1.03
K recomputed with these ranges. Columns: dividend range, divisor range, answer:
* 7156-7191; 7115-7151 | 0.96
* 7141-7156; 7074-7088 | 1.04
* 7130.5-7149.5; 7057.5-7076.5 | 1.11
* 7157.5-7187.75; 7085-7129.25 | 1.02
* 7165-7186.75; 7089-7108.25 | 1.08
